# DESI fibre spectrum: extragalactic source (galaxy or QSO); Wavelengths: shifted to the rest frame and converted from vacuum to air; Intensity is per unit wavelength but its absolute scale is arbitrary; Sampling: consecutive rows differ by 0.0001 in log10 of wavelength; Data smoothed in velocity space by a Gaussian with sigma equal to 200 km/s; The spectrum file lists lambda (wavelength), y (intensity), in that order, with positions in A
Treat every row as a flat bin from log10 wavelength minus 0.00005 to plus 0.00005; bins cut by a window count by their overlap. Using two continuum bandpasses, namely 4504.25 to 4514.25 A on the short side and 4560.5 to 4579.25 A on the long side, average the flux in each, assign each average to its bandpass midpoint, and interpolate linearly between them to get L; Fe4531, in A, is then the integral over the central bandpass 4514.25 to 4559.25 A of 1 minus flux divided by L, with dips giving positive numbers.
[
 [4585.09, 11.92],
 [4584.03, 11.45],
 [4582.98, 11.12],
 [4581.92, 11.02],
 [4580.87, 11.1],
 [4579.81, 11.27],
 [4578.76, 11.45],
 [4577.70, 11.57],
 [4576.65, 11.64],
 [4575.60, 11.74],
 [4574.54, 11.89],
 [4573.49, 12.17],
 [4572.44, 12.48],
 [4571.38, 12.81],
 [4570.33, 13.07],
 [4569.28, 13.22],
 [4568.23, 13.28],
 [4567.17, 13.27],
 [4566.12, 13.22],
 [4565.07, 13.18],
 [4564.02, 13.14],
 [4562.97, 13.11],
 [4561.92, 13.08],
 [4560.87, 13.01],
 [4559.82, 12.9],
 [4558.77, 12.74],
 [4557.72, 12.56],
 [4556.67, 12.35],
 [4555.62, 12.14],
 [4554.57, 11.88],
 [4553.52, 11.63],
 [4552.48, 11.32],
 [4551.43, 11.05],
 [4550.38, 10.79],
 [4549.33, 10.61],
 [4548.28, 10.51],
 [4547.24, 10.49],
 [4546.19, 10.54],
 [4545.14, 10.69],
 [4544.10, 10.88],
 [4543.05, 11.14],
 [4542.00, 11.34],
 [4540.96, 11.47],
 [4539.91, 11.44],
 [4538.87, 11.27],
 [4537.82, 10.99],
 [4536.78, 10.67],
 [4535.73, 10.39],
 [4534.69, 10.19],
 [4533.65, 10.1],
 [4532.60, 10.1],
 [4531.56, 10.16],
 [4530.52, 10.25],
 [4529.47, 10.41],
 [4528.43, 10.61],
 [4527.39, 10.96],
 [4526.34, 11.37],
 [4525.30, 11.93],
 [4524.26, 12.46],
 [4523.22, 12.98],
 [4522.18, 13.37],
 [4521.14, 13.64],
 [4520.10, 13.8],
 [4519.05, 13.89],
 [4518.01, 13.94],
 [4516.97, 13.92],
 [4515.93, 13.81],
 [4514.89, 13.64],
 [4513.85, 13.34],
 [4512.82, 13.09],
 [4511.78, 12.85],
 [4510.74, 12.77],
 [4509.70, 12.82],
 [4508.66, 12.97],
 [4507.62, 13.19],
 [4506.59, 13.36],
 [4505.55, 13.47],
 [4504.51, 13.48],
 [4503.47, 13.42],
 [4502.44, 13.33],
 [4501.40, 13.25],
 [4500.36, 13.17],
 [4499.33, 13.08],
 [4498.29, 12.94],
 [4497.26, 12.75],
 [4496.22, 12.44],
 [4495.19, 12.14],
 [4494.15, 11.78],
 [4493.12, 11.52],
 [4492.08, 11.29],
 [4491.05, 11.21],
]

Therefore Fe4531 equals 4.4 A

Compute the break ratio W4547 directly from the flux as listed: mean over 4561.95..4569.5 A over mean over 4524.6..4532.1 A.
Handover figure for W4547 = 1.22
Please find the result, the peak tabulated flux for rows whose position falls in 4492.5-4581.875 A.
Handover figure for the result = 13.94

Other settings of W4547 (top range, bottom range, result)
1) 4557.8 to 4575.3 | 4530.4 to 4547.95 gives 1.20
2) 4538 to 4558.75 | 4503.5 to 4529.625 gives 0.87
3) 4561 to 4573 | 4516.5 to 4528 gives 1.01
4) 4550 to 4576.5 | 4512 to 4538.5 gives 1.04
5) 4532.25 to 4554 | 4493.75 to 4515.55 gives 0.83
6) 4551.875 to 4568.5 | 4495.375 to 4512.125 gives 0.97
